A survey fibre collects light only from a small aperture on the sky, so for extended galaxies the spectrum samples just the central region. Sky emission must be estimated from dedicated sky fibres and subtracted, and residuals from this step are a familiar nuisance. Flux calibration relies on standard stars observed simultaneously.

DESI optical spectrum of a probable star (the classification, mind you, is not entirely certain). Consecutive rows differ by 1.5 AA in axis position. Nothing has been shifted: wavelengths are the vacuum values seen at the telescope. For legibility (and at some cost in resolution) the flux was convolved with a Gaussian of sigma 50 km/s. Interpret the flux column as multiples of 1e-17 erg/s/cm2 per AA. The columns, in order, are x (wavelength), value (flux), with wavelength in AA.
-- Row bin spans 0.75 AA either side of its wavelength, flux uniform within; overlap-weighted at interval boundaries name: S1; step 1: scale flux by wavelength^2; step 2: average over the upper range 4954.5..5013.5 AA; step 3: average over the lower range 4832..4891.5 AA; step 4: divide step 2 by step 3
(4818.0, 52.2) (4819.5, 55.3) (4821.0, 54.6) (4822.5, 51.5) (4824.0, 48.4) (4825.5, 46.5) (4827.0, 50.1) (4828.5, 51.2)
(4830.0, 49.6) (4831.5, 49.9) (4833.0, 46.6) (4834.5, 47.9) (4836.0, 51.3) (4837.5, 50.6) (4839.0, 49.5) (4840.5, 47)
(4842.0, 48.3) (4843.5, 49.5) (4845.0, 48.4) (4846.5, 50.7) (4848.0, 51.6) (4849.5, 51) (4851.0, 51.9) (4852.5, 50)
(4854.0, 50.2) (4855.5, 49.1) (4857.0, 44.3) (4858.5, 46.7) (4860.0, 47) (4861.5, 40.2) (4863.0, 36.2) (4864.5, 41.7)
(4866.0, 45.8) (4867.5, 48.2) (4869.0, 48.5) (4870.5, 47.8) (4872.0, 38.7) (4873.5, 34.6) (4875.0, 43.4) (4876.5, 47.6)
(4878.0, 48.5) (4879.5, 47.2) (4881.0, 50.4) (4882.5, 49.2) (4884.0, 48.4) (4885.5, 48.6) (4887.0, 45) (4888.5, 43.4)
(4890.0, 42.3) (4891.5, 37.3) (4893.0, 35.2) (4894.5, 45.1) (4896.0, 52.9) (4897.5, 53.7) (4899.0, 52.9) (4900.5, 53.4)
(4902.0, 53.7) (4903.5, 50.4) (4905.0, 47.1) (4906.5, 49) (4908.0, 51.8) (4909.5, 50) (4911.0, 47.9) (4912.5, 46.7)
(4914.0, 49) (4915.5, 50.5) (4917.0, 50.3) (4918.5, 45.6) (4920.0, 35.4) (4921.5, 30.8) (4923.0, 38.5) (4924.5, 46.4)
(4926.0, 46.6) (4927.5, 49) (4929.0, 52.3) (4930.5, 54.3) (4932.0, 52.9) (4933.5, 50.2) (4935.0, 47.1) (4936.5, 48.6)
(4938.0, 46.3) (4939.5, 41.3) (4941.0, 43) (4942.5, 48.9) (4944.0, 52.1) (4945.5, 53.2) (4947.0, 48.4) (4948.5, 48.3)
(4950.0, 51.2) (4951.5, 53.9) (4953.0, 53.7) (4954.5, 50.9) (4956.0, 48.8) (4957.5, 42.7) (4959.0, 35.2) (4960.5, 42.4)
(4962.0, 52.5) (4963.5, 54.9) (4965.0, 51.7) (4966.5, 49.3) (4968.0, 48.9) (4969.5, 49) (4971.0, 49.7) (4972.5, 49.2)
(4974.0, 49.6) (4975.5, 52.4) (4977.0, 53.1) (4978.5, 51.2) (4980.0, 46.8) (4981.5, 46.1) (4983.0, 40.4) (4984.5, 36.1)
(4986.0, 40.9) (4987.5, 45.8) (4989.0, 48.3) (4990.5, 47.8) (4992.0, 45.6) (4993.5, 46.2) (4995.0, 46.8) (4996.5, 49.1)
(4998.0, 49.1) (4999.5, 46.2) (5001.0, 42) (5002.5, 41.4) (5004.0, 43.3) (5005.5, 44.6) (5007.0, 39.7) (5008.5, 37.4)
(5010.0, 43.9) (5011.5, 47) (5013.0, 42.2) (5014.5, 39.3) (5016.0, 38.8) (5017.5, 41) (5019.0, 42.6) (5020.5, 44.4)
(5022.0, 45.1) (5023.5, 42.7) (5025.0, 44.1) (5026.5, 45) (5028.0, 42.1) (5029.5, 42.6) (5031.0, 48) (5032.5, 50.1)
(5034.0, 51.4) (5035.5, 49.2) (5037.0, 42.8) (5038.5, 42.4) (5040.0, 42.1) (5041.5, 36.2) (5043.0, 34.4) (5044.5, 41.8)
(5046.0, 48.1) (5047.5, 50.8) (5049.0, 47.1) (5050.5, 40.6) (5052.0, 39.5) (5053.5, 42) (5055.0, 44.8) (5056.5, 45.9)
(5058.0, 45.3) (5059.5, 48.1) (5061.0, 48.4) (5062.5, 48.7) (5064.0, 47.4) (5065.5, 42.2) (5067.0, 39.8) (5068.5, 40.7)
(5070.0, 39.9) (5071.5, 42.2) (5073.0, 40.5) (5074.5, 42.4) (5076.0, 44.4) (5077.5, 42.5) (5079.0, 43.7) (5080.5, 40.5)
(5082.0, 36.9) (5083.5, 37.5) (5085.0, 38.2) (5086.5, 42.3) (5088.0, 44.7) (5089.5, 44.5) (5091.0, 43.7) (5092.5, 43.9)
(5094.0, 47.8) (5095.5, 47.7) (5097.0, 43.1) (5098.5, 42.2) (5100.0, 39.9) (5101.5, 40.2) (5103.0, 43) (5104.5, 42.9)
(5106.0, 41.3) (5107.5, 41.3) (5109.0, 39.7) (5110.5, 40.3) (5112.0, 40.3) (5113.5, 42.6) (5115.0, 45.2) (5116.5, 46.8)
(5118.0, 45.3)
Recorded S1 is 1.04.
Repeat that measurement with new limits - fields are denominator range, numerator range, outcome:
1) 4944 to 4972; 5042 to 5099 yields 0.92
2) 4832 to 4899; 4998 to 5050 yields 1.00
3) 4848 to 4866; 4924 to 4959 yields 1.09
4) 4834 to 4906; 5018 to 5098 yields 1.00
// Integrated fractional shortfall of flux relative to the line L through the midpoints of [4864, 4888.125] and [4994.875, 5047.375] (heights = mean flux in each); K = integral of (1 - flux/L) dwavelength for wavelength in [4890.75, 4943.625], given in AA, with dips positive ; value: -2.4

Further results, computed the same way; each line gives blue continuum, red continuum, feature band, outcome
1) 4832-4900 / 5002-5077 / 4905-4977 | -4.4 AA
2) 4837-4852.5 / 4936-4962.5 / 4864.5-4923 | 3.1 AA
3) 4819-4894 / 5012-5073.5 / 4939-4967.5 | -2.1 AA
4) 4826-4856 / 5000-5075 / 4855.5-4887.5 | 2.3 AA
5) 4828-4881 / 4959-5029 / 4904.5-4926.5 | 0.4 AA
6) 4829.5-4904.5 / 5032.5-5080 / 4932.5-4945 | -0.4 AA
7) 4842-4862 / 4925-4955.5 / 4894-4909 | -0.6 AA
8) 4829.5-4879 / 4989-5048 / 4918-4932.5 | 0.2 AA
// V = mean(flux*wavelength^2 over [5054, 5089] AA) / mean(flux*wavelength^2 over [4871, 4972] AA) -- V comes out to 0.96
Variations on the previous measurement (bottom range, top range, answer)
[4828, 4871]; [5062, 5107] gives 0.97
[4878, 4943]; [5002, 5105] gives 0.97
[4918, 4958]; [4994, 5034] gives 0.95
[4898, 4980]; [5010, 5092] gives 0.93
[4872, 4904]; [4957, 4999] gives 1.05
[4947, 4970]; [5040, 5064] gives 0.94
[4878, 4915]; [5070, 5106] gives 0.95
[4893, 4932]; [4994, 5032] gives 0.95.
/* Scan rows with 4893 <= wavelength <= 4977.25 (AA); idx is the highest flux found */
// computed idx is 54.9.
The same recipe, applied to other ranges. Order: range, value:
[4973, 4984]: 53.1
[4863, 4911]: 53.7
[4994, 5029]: 49.1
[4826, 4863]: 51.9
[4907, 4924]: 51.8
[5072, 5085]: 44.4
